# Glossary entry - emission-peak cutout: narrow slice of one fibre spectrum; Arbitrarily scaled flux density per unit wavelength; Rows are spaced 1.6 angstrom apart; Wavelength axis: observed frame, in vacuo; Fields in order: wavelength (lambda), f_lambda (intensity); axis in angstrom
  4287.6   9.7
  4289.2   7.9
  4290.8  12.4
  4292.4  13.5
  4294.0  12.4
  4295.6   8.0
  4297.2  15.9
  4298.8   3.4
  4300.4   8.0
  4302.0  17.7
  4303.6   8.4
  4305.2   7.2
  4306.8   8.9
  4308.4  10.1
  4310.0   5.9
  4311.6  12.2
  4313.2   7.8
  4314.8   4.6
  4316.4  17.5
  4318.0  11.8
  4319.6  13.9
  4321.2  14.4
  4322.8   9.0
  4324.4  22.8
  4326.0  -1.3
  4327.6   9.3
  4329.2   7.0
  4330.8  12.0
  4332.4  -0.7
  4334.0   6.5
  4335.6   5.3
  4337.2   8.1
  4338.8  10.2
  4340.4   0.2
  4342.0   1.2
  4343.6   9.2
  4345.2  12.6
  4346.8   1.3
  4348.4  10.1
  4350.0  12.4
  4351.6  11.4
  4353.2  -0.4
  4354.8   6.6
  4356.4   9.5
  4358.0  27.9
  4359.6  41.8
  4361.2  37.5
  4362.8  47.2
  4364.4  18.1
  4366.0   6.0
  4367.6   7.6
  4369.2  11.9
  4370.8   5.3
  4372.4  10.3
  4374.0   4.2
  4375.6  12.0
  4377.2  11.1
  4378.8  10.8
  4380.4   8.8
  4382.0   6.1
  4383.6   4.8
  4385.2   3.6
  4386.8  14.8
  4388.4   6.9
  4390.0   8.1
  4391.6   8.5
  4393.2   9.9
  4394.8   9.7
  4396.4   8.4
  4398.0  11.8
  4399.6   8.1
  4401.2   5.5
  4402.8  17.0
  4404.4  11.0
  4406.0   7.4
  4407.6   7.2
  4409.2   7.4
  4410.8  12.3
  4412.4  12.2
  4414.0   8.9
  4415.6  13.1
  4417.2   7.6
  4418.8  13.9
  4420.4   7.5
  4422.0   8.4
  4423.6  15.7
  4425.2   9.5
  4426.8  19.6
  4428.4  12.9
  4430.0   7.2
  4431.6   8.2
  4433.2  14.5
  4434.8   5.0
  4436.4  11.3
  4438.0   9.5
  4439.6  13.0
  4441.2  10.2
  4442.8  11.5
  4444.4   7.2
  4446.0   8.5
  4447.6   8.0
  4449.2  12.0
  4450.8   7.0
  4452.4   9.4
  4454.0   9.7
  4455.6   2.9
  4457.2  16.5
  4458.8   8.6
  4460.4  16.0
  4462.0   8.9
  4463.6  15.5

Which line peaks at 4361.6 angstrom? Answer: [O II] 3727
